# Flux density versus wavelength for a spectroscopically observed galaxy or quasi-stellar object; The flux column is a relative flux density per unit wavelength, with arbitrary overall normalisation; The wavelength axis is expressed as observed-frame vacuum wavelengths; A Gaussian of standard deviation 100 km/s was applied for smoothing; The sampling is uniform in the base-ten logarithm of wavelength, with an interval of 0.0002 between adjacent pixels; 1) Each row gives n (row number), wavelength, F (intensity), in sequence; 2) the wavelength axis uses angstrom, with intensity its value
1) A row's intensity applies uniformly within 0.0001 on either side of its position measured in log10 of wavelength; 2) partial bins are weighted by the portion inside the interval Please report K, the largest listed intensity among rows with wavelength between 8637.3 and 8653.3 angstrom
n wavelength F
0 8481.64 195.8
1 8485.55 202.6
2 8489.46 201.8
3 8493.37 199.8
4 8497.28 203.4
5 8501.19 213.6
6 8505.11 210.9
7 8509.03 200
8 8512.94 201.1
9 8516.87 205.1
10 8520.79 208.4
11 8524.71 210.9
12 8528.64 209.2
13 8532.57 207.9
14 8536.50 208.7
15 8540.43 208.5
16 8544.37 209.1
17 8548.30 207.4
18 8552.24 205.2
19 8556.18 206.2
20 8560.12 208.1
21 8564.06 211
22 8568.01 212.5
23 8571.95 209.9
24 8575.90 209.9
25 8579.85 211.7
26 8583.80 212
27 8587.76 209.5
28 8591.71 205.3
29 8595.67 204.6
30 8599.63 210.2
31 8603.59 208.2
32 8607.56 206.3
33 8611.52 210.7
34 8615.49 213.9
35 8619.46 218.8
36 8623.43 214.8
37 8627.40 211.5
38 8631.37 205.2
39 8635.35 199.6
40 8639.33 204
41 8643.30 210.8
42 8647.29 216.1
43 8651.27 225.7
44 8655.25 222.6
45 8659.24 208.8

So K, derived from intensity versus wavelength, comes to 225.7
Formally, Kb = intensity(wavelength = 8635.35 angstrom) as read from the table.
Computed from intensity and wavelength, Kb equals 199.6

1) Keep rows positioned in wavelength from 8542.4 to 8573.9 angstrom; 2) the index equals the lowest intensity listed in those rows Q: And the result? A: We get 205.2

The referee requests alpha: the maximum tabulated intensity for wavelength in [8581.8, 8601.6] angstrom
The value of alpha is 212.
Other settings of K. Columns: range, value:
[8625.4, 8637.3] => 211.5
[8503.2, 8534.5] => 210.9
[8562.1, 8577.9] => 212.5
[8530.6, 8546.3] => 209.1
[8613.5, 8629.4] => 218.8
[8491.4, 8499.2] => 203.4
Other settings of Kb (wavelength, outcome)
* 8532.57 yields 207.9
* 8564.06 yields 211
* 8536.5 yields 208.7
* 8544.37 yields 209.1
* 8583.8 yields 212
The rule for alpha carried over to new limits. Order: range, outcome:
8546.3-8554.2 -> 207.4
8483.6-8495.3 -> 202.6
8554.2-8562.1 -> 208.1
